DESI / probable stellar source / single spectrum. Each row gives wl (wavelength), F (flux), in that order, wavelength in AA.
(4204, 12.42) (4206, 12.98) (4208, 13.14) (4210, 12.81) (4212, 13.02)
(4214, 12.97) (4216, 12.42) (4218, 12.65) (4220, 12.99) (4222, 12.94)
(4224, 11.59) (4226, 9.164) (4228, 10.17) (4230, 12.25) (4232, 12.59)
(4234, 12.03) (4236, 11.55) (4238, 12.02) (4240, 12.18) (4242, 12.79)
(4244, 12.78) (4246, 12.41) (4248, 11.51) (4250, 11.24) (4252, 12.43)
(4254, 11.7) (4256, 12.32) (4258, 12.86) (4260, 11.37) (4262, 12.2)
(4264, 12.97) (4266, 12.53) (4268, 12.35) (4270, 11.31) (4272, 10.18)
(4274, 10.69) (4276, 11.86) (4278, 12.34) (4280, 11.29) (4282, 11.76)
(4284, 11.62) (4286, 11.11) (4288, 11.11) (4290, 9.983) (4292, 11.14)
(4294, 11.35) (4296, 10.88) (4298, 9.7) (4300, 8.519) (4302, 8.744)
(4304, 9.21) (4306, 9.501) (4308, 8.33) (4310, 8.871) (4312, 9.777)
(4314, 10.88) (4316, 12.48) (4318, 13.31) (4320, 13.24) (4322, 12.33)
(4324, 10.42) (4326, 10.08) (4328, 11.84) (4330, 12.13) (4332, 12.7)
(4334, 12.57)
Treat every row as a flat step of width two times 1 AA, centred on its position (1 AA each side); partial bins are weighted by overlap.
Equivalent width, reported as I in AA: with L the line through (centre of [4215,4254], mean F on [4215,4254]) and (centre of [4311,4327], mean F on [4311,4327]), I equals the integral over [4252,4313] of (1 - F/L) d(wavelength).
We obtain 4.2 AA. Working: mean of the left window 12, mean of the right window 11.6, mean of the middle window 10.9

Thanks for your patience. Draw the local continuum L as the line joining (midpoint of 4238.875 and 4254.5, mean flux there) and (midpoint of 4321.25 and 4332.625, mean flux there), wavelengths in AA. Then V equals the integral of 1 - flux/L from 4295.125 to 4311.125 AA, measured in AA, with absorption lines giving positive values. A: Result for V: 3.4 AA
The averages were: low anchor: 12.1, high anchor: 11.5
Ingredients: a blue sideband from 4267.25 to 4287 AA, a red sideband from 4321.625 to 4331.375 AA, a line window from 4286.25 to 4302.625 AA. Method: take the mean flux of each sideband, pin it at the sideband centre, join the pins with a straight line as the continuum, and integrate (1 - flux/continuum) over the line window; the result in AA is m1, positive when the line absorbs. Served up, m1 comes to 1.7 AA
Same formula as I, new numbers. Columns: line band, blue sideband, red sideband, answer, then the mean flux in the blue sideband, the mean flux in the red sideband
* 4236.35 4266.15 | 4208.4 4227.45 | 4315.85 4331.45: -0.1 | 12.3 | 12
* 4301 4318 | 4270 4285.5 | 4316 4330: 2.7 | 11.4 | 11.9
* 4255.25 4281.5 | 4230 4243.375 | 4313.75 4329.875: 0.5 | 12.2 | 11.9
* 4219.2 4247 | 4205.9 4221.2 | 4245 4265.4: 1.2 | 12.9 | 12.1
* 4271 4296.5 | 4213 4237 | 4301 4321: -0.6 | 11.9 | 10.4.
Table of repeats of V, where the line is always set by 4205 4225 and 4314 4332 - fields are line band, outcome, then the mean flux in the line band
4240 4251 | 0.3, 12.1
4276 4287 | 0.6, 11.6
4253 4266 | 0.2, 12.3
